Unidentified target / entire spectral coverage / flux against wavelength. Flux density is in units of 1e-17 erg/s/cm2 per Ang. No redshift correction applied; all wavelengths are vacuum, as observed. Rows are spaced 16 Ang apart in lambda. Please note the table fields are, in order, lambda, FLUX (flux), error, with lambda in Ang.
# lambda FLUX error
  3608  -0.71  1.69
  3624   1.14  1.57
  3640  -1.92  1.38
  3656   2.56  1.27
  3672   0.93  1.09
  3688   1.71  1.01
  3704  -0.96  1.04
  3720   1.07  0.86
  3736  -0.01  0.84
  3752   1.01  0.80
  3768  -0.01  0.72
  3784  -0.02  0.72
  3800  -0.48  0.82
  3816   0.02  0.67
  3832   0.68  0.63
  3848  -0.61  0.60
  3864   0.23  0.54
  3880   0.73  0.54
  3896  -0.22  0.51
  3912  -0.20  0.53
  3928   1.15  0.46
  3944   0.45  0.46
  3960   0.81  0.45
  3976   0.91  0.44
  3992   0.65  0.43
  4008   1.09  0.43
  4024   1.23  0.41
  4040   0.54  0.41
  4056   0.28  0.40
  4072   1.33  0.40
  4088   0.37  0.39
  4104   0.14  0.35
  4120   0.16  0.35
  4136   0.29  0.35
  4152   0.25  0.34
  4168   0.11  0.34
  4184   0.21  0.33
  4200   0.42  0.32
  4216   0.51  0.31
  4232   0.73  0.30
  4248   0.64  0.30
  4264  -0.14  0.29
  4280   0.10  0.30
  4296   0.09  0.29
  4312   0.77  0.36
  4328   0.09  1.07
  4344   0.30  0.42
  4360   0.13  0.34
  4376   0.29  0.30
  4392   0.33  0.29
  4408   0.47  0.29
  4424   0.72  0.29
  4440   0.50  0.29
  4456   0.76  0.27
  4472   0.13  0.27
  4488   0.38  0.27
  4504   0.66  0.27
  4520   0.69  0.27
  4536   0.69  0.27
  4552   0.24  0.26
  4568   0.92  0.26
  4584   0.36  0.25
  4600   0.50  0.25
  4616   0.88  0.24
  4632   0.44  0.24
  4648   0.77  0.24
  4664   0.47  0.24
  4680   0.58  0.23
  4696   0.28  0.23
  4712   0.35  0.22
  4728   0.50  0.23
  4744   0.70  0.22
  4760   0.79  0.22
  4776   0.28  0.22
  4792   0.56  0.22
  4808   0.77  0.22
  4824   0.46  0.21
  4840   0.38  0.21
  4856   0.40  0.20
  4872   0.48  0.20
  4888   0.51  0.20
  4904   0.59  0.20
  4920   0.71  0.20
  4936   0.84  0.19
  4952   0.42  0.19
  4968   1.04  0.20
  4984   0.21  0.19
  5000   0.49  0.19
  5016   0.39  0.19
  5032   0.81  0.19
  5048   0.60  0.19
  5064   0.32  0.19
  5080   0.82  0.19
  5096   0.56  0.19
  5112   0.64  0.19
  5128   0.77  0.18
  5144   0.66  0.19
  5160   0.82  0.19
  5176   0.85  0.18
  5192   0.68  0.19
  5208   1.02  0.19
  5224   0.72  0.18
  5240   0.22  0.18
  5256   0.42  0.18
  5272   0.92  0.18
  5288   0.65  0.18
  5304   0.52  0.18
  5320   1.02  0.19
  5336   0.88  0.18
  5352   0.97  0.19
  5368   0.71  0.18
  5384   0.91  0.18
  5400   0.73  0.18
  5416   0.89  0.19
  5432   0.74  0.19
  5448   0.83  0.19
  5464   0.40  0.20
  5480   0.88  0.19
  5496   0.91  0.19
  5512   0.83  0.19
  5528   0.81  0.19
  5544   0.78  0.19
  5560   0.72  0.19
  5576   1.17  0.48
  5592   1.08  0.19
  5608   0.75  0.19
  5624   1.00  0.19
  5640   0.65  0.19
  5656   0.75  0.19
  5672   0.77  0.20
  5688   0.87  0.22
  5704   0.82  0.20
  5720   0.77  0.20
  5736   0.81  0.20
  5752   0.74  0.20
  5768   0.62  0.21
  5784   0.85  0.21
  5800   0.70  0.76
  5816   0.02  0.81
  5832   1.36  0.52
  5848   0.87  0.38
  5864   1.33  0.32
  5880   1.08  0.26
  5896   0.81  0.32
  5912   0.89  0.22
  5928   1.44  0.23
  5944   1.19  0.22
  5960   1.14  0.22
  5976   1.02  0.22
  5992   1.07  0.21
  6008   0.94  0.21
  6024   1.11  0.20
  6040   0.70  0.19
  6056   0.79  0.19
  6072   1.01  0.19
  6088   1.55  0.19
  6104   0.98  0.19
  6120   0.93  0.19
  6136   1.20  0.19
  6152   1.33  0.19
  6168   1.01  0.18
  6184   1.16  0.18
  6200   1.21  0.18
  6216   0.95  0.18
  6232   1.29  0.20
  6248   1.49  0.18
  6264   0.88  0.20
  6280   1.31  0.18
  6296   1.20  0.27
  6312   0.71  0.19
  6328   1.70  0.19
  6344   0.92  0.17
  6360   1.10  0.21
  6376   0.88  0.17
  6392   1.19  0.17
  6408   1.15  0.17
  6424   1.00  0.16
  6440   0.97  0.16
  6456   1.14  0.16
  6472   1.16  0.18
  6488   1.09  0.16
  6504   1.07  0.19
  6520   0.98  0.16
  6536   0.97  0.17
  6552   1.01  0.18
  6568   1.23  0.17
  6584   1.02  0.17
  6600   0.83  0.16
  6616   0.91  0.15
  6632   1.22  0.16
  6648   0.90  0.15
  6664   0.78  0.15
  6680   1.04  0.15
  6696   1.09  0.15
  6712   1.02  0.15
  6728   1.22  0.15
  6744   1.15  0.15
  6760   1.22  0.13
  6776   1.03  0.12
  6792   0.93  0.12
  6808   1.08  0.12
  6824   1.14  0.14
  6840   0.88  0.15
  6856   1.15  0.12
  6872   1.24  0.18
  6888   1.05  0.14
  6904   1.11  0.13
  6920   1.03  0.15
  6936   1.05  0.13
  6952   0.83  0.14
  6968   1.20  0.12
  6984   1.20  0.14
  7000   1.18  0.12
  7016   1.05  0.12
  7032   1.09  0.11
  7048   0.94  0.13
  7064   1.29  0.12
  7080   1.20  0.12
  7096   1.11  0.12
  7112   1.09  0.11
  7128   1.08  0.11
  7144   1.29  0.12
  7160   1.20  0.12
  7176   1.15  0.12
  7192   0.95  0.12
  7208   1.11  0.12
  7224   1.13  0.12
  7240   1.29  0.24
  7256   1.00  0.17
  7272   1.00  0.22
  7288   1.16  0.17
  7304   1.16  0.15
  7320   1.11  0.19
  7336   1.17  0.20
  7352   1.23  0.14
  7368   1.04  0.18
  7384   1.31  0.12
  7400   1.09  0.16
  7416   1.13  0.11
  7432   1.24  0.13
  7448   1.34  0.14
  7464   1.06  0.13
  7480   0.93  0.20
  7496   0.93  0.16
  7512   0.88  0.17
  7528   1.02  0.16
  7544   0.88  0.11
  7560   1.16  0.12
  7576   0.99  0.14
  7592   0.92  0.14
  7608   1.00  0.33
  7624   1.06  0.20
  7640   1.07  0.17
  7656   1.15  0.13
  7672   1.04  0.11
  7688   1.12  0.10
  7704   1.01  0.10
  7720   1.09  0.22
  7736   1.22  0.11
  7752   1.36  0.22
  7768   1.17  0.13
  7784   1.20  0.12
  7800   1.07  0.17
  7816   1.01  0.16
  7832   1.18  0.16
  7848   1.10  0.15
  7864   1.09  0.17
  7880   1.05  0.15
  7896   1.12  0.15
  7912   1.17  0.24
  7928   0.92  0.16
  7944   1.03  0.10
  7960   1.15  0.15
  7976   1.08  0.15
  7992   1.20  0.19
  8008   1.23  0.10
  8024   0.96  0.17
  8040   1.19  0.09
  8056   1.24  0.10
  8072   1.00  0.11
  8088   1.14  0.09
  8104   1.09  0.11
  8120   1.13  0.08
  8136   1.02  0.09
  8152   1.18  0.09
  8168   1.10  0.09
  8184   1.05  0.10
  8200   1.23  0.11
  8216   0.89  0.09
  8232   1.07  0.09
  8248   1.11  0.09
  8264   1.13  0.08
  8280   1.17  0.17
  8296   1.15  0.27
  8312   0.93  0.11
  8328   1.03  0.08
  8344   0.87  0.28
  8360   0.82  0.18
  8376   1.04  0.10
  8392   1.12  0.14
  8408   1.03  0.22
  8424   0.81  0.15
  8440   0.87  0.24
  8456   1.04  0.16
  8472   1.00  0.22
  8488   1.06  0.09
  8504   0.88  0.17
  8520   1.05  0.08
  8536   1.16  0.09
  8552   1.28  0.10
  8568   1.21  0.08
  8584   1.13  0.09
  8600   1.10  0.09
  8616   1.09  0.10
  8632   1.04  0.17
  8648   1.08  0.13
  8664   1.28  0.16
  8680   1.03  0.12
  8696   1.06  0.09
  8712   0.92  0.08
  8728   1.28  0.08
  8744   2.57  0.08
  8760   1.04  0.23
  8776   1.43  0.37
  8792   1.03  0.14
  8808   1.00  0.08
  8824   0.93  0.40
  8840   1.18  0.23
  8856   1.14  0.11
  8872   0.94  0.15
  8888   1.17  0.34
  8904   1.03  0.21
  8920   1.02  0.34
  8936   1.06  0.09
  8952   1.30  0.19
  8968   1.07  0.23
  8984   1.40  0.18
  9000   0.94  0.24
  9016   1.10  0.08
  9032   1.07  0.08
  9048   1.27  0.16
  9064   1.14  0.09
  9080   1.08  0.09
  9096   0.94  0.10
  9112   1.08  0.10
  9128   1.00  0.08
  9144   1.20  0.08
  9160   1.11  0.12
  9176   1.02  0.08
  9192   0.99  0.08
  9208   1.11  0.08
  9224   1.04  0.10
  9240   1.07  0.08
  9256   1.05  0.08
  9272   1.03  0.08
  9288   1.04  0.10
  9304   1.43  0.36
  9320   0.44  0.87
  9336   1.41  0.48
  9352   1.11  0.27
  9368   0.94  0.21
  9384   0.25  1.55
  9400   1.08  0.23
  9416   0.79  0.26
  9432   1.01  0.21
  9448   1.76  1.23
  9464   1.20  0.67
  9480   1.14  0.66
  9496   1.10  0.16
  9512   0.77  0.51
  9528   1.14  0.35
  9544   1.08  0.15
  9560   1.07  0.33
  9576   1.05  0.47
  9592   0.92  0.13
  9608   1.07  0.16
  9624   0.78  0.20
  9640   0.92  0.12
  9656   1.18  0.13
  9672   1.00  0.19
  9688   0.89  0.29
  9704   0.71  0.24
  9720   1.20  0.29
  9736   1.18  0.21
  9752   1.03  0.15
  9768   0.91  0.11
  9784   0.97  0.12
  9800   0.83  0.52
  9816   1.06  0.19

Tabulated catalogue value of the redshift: 0.33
